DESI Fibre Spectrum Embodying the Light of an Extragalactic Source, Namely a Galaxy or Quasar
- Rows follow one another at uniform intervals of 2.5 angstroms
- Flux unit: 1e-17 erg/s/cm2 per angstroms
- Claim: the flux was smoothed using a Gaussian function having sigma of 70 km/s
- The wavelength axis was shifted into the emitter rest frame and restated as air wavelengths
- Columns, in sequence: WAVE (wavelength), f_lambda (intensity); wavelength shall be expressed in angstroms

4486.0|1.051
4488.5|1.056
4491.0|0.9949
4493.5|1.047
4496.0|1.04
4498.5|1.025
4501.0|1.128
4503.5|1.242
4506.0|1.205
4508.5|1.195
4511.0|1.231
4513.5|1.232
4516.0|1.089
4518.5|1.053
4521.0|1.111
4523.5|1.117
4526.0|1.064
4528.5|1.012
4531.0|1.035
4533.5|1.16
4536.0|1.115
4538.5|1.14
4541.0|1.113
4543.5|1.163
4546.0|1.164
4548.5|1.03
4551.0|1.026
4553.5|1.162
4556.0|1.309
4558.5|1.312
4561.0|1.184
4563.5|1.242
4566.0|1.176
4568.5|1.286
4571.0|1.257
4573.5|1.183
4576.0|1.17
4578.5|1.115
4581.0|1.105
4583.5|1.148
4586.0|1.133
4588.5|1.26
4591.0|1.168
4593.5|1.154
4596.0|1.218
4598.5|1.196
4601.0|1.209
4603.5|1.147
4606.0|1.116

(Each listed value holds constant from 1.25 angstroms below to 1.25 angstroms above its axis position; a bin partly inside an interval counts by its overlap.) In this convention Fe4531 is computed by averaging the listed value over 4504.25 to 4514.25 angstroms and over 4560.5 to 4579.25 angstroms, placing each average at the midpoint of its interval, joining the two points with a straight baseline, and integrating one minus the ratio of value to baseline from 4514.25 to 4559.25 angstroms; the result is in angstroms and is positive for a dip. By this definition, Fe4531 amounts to 3.4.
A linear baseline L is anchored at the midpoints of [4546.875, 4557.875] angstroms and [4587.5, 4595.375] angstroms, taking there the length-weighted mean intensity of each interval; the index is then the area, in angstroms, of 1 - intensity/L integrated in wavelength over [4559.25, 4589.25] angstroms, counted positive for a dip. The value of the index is -0.5 angstroms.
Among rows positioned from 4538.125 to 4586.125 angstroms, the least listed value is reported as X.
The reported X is 1.026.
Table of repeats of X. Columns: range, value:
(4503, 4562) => 1.012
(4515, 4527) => 1.053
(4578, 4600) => 1.105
